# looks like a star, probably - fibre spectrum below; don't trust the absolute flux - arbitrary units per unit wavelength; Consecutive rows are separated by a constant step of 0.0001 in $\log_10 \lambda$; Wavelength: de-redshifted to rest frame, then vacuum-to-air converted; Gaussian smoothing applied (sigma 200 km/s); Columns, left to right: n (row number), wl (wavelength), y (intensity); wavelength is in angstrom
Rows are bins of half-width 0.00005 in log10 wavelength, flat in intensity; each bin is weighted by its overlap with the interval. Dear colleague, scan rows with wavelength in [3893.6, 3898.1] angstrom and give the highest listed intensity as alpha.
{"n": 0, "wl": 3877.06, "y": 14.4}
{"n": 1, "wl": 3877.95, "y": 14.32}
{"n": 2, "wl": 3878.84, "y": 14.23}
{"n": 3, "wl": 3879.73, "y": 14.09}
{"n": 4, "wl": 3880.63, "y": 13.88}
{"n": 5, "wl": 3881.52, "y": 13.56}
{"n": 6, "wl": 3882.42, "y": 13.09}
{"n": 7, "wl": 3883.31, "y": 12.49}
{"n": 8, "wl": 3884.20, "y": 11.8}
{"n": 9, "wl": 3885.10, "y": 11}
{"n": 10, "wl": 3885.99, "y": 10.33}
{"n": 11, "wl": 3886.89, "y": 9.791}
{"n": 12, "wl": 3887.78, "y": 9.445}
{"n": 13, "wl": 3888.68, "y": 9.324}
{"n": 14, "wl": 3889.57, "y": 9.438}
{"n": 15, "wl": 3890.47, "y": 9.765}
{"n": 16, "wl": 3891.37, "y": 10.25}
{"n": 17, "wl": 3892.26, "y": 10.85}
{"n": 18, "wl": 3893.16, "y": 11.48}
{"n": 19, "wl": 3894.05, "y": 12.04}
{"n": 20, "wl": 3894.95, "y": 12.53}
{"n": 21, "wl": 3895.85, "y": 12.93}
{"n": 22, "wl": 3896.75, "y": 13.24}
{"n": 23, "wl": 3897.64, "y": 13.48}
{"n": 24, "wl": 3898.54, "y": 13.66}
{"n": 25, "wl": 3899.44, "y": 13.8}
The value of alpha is 13.48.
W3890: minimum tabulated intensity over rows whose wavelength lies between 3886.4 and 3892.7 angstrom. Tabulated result 9.324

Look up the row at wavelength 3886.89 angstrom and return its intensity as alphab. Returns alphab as 9.791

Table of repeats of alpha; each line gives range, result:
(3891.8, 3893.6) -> 11.48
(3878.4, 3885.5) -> 14.23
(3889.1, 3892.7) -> 10.85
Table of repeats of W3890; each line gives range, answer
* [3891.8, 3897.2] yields 10.85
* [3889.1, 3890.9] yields 9.438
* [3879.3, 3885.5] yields 11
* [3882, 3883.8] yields 12.49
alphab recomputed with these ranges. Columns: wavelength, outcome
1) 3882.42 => 13.09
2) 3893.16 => 11.48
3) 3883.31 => 12.49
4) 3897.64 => 13.48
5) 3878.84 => 14.23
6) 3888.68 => 9.324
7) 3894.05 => 12.04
